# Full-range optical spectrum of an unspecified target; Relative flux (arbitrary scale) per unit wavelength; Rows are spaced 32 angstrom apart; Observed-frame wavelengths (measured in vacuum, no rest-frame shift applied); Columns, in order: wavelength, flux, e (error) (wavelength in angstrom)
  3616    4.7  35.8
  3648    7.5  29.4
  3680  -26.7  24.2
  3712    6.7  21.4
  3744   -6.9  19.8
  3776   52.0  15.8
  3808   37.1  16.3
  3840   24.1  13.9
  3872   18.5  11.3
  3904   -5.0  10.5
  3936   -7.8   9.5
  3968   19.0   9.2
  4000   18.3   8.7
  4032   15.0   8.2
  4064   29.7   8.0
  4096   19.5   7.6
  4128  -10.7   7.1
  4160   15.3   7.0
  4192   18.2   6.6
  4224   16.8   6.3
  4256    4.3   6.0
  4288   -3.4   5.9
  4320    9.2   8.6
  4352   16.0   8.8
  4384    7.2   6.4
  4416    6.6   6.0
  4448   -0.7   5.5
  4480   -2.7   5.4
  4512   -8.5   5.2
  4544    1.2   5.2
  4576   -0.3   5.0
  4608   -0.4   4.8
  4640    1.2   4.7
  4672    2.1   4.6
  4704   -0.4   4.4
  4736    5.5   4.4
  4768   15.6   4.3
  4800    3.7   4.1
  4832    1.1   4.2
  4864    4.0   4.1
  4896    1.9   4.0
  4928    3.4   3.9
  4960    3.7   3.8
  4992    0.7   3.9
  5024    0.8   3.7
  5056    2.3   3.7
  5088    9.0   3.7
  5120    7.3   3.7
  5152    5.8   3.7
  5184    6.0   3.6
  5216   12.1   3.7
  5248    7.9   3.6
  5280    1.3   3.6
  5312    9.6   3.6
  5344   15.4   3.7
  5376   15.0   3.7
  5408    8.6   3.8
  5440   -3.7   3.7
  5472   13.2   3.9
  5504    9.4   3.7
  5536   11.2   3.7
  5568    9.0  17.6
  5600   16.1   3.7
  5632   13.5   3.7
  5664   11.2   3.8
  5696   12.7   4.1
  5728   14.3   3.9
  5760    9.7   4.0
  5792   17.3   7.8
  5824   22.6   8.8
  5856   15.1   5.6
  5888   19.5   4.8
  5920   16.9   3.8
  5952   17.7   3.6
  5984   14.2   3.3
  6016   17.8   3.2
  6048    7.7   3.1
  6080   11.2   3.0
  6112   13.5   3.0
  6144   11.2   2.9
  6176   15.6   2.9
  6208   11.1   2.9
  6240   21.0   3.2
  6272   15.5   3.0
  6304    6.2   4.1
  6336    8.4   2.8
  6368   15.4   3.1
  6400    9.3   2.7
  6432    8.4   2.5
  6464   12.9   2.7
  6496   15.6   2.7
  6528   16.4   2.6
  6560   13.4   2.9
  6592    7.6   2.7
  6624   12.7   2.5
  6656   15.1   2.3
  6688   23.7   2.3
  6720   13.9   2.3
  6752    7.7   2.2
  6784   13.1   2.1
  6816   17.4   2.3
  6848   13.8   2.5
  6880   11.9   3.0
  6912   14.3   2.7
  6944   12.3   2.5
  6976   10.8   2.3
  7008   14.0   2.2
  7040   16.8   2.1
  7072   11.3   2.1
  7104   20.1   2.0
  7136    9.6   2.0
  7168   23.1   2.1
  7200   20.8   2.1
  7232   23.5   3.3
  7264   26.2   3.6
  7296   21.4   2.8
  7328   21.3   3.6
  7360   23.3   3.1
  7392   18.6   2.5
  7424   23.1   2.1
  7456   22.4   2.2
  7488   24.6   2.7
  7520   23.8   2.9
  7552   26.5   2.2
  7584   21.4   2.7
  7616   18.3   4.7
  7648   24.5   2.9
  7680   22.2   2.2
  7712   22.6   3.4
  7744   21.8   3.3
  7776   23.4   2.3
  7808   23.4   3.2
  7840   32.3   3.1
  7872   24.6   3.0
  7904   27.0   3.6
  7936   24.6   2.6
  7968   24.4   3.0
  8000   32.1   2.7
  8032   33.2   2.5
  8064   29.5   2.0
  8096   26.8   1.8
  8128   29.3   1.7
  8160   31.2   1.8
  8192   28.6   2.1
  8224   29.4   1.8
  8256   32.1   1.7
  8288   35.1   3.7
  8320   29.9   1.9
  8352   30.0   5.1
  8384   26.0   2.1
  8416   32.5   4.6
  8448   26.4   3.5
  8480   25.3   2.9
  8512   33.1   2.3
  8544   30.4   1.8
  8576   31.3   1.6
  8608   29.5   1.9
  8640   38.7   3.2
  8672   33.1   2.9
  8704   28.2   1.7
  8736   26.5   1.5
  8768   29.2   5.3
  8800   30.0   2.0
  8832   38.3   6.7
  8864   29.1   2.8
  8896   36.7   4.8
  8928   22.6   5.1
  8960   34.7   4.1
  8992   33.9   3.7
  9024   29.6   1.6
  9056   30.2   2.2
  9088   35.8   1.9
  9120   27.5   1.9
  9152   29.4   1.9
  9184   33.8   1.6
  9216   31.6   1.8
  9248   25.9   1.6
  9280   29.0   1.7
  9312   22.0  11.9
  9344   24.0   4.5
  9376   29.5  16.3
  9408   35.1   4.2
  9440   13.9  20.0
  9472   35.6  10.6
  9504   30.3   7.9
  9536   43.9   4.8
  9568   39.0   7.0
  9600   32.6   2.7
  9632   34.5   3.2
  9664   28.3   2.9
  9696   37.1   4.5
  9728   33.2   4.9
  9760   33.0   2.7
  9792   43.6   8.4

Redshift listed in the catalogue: 0.797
